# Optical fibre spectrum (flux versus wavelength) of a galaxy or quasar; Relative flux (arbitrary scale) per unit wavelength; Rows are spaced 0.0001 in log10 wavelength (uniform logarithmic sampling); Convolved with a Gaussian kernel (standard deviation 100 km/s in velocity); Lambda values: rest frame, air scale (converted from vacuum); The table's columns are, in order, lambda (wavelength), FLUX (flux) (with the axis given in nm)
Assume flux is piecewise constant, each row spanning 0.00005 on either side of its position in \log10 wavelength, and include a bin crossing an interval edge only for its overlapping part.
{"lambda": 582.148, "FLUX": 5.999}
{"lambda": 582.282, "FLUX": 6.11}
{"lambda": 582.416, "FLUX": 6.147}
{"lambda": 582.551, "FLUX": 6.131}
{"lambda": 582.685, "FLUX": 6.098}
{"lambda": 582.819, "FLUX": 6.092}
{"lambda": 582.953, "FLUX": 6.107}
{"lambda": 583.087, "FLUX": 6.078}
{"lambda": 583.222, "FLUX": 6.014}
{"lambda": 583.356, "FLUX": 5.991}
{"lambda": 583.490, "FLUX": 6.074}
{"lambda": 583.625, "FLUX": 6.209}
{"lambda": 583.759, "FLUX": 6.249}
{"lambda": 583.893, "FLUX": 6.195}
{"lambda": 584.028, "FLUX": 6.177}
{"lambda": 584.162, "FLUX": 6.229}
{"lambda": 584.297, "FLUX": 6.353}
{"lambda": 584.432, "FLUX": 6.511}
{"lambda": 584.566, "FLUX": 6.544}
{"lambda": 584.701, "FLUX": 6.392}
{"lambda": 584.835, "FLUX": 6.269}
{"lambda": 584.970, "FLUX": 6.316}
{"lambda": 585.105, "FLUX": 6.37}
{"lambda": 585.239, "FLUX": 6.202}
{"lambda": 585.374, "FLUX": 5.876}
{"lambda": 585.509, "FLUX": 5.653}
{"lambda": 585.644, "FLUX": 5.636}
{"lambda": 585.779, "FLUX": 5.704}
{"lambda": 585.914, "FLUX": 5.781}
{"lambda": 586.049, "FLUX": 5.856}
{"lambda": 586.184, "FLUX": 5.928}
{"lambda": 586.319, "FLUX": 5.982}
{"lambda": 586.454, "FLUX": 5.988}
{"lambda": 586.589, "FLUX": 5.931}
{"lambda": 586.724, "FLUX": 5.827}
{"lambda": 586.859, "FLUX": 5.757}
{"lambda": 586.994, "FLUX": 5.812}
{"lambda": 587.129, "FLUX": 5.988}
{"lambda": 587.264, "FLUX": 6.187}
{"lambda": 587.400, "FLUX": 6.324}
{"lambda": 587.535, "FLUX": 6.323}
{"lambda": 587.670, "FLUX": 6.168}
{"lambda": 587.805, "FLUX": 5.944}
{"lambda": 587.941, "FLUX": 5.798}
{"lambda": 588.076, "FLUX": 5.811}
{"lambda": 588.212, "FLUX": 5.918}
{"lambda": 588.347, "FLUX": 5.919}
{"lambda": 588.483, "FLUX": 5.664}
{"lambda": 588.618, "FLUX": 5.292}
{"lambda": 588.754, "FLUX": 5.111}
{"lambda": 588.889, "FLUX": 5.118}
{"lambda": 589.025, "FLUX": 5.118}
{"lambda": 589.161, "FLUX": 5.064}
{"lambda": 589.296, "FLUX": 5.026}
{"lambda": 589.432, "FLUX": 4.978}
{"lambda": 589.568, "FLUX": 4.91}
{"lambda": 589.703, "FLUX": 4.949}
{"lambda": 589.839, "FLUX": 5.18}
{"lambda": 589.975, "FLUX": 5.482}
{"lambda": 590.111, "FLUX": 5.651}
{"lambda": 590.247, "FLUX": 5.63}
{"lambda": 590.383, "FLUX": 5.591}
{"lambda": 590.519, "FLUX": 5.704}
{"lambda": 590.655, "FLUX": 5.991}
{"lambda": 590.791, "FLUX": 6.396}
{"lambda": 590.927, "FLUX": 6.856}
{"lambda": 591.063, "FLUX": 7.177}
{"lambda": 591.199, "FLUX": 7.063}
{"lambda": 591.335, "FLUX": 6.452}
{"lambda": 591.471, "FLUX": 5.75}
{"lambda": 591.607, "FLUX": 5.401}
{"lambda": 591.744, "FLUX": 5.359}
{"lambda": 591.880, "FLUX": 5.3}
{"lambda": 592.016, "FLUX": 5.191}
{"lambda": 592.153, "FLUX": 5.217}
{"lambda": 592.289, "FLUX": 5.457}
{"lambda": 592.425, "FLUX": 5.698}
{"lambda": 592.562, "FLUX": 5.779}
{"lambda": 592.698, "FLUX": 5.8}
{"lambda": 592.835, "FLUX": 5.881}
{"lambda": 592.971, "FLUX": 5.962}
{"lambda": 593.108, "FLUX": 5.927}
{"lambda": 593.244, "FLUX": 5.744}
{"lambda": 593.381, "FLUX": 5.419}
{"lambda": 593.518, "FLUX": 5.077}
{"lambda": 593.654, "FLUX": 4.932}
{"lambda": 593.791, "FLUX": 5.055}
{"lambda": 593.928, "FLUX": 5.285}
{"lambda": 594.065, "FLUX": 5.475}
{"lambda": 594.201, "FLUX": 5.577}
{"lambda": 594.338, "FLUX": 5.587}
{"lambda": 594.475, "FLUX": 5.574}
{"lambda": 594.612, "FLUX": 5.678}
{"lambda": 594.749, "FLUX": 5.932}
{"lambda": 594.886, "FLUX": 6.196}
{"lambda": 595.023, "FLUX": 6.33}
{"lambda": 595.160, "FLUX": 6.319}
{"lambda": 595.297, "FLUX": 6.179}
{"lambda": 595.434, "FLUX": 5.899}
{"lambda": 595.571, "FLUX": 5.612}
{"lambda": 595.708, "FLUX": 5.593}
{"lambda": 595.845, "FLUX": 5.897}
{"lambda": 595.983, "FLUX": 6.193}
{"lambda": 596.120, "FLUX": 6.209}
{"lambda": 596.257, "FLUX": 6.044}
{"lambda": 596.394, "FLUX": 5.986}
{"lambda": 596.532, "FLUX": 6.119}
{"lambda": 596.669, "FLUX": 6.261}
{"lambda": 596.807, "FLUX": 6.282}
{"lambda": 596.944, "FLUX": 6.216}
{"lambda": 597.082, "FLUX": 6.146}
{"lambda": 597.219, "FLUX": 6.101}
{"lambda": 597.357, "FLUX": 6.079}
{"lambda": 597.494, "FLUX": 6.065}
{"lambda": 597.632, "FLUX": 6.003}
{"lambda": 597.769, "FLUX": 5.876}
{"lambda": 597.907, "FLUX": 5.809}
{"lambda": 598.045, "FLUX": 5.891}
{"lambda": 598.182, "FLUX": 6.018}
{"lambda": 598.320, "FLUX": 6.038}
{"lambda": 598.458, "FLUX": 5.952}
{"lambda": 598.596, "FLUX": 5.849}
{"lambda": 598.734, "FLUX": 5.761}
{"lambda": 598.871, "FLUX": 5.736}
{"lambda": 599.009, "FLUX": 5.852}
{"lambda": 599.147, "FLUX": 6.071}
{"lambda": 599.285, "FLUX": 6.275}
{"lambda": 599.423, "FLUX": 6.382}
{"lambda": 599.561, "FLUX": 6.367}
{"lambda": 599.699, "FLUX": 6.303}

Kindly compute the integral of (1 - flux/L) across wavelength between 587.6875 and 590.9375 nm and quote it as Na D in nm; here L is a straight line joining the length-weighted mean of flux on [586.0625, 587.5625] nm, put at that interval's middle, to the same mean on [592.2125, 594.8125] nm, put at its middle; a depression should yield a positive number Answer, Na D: 0.17 nm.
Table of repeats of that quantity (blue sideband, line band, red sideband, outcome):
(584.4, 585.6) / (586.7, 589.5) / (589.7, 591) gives 0.14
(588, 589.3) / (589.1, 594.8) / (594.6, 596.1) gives 0.08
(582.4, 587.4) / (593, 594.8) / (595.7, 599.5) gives 0.17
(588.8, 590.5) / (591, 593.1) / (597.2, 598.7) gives -0.15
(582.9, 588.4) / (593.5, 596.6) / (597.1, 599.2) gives 0.10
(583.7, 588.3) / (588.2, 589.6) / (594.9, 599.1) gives 0.18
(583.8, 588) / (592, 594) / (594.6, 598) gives 0.18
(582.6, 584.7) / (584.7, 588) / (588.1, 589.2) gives -0.12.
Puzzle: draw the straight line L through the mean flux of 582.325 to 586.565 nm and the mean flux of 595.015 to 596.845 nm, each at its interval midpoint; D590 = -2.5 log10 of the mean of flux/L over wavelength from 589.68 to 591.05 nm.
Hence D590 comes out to 0.05 mag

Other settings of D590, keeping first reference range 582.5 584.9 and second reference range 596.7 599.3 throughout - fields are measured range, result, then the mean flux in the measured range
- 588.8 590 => 0.203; 5.08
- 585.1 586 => 0.059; 5.85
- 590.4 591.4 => -0.064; 6.48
